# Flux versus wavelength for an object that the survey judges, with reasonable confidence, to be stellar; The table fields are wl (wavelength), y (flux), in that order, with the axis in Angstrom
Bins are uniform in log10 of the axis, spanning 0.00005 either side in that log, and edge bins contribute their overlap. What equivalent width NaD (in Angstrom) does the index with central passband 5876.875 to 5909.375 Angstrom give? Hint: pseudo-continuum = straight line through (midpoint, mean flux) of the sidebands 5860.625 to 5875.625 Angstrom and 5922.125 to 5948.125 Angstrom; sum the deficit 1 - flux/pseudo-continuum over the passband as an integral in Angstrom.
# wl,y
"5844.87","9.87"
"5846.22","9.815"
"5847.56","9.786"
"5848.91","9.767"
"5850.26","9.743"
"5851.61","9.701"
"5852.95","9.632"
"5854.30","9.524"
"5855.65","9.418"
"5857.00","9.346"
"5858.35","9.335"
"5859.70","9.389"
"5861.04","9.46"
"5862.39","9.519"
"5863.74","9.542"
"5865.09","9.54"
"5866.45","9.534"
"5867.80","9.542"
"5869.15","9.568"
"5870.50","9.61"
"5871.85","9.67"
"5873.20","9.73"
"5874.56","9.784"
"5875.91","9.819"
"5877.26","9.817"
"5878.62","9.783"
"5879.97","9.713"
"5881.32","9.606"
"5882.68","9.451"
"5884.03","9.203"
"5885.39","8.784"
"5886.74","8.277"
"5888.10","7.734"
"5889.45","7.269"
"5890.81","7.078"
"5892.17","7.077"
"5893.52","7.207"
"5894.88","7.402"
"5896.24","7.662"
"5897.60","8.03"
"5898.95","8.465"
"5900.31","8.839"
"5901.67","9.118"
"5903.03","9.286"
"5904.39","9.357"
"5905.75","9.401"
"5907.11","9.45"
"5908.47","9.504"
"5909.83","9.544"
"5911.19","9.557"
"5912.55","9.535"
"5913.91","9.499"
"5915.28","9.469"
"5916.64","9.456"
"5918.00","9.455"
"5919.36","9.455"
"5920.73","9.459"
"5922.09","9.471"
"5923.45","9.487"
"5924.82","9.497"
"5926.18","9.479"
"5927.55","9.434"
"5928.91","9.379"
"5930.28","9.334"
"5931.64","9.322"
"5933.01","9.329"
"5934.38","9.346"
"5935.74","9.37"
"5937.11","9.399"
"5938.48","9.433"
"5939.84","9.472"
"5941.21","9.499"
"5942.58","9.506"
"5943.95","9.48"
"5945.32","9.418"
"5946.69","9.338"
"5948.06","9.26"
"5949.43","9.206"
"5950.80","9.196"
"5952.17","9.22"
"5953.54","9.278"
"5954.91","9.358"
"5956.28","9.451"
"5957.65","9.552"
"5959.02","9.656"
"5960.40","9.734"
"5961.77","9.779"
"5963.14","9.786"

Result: 3.0 Angstrom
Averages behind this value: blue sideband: 9.6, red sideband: 9.41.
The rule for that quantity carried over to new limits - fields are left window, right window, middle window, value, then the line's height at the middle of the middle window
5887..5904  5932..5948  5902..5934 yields -2.79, 8.69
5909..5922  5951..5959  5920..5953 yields 0.18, 9.44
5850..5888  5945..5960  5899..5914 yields 0.15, 9.42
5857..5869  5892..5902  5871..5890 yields -1.05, 8.71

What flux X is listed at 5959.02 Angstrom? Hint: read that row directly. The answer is 9.656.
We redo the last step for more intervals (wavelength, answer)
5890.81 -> 7.078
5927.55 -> 9.434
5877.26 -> 9.817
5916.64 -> 9.456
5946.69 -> 9.338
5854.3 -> 9.524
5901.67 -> 9.118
